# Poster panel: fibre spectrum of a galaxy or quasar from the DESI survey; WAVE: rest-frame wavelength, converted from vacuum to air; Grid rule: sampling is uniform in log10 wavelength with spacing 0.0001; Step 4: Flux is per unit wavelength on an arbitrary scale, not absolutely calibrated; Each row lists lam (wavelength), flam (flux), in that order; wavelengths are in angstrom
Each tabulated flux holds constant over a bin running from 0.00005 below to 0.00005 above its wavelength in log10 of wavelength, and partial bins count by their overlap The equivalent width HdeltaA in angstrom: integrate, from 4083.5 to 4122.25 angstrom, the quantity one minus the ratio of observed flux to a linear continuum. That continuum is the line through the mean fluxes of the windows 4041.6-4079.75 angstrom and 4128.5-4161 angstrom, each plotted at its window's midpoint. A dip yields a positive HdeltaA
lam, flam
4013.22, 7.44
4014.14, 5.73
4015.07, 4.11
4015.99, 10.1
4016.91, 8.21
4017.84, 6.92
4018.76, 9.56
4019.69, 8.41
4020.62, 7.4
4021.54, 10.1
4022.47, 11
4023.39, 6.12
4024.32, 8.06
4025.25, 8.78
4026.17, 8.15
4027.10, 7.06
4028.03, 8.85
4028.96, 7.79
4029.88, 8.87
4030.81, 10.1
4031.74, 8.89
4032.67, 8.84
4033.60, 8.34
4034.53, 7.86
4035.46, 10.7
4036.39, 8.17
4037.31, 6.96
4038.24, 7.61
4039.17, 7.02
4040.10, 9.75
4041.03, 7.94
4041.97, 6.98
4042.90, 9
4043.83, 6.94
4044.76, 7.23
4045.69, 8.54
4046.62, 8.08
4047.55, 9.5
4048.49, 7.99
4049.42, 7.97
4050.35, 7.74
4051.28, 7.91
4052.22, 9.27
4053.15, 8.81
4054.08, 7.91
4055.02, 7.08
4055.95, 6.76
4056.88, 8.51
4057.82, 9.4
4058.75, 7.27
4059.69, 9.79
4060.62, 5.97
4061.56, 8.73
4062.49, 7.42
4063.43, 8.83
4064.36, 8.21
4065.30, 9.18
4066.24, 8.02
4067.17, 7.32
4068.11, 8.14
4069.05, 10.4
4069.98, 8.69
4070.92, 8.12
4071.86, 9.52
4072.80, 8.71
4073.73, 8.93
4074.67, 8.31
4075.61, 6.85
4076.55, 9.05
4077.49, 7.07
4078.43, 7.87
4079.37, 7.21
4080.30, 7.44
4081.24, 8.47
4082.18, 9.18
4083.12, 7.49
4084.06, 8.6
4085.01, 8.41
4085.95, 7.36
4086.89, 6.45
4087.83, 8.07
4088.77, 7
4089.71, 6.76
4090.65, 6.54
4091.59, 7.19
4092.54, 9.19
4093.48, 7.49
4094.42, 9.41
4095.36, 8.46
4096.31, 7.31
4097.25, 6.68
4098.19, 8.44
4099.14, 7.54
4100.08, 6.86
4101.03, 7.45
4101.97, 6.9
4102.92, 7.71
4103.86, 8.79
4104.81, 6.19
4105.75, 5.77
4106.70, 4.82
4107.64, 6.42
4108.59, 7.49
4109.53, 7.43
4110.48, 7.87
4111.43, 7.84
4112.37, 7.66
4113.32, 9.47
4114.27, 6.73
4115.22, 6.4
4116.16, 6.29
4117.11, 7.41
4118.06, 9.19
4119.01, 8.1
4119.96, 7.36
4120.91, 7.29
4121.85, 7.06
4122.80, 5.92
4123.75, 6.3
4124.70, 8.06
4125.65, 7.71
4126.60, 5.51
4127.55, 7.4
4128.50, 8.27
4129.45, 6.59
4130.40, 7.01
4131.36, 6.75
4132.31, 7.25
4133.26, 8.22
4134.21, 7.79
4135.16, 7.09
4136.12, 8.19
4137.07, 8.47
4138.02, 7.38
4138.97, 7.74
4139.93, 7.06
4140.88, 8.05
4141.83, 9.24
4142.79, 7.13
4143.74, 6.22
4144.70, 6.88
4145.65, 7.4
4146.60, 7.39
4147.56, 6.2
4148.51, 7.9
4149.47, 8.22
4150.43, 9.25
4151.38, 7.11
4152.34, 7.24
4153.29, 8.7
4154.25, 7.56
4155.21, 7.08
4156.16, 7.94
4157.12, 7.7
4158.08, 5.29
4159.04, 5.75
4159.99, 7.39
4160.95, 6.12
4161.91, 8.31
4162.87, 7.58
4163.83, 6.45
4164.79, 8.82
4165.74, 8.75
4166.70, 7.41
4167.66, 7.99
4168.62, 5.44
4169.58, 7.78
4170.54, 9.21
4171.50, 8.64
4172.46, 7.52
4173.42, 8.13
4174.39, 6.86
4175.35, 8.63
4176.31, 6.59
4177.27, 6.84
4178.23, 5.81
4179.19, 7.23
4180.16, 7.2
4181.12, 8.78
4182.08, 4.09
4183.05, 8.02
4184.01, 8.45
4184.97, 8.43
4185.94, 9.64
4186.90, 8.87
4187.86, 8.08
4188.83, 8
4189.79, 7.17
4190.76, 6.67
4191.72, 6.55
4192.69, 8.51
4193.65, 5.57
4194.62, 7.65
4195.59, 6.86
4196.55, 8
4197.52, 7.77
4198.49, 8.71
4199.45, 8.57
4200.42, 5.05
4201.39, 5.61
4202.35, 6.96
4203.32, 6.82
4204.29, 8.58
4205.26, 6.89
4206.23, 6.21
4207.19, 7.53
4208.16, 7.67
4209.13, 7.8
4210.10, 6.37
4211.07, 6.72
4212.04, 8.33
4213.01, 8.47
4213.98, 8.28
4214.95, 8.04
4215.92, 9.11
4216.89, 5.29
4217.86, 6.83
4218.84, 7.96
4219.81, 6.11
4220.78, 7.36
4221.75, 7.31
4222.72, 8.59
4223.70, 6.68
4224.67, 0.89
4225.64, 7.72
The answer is 1.74 angstrom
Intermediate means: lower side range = 8.18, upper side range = 7.42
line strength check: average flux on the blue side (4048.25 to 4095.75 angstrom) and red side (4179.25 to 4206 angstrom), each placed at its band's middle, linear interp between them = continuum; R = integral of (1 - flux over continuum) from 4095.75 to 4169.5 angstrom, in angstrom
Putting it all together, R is 3.9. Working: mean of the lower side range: 8.09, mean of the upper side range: 7.44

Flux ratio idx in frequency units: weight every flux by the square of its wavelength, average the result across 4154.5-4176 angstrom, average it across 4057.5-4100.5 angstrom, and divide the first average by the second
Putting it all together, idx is 1.0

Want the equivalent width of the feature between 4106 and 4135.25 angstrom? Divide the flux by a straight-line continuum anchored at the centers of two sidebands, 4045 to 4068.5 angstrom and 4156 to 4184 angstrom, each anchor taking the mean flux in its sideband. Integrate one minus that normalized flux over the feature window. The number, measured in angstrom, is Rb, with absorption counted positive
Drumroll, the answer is 1.7 angstrom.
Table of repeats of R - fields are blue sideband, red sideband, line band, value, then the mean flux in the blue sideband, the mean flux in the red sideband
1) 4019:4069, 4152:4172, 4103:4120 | 1.14 angstrom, 8.27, 7.49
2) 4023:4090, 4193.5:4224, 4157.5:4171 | 0.46 angstrom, 8.15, 7.32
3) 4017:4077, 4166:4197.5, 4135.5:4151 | 0.19 angstrom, 8.32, 7.53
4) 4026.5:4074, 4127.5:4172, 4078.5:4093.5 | 0.62 angstrom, 8.3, 7.52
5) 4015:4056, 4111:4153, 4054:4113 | 0.41 angstrom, 8.26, 7.46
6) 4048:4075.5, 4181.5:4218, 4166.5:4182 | 0.36 angstrom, 8.29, 7.44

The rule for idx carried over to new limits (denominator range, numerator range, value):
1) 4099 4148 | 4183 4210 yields 1.06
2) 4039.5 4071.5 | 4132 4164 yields 0.95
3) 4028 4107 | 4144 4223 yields 0.98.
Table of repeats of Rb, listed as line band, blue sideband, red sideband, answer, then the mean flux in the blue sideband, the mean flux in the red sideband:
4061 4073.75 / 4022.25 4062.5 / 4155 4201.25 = -0.8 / 8.21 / 7.44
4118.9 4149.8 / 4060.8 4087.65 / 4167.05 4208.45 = 1.7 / 8.19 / 7.43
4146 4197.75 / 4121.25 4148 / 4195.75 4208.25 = -1.7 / 7.3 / 7.24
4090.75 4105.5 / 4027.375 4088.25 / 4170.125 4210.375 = 0.6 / 8.22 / 7.44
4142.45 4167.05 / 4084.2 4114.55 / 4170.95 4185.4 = 0.2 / 7.44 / 7.42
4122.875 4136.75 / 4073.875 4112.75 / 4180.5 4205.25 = 0.5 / 7.55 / 7.48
